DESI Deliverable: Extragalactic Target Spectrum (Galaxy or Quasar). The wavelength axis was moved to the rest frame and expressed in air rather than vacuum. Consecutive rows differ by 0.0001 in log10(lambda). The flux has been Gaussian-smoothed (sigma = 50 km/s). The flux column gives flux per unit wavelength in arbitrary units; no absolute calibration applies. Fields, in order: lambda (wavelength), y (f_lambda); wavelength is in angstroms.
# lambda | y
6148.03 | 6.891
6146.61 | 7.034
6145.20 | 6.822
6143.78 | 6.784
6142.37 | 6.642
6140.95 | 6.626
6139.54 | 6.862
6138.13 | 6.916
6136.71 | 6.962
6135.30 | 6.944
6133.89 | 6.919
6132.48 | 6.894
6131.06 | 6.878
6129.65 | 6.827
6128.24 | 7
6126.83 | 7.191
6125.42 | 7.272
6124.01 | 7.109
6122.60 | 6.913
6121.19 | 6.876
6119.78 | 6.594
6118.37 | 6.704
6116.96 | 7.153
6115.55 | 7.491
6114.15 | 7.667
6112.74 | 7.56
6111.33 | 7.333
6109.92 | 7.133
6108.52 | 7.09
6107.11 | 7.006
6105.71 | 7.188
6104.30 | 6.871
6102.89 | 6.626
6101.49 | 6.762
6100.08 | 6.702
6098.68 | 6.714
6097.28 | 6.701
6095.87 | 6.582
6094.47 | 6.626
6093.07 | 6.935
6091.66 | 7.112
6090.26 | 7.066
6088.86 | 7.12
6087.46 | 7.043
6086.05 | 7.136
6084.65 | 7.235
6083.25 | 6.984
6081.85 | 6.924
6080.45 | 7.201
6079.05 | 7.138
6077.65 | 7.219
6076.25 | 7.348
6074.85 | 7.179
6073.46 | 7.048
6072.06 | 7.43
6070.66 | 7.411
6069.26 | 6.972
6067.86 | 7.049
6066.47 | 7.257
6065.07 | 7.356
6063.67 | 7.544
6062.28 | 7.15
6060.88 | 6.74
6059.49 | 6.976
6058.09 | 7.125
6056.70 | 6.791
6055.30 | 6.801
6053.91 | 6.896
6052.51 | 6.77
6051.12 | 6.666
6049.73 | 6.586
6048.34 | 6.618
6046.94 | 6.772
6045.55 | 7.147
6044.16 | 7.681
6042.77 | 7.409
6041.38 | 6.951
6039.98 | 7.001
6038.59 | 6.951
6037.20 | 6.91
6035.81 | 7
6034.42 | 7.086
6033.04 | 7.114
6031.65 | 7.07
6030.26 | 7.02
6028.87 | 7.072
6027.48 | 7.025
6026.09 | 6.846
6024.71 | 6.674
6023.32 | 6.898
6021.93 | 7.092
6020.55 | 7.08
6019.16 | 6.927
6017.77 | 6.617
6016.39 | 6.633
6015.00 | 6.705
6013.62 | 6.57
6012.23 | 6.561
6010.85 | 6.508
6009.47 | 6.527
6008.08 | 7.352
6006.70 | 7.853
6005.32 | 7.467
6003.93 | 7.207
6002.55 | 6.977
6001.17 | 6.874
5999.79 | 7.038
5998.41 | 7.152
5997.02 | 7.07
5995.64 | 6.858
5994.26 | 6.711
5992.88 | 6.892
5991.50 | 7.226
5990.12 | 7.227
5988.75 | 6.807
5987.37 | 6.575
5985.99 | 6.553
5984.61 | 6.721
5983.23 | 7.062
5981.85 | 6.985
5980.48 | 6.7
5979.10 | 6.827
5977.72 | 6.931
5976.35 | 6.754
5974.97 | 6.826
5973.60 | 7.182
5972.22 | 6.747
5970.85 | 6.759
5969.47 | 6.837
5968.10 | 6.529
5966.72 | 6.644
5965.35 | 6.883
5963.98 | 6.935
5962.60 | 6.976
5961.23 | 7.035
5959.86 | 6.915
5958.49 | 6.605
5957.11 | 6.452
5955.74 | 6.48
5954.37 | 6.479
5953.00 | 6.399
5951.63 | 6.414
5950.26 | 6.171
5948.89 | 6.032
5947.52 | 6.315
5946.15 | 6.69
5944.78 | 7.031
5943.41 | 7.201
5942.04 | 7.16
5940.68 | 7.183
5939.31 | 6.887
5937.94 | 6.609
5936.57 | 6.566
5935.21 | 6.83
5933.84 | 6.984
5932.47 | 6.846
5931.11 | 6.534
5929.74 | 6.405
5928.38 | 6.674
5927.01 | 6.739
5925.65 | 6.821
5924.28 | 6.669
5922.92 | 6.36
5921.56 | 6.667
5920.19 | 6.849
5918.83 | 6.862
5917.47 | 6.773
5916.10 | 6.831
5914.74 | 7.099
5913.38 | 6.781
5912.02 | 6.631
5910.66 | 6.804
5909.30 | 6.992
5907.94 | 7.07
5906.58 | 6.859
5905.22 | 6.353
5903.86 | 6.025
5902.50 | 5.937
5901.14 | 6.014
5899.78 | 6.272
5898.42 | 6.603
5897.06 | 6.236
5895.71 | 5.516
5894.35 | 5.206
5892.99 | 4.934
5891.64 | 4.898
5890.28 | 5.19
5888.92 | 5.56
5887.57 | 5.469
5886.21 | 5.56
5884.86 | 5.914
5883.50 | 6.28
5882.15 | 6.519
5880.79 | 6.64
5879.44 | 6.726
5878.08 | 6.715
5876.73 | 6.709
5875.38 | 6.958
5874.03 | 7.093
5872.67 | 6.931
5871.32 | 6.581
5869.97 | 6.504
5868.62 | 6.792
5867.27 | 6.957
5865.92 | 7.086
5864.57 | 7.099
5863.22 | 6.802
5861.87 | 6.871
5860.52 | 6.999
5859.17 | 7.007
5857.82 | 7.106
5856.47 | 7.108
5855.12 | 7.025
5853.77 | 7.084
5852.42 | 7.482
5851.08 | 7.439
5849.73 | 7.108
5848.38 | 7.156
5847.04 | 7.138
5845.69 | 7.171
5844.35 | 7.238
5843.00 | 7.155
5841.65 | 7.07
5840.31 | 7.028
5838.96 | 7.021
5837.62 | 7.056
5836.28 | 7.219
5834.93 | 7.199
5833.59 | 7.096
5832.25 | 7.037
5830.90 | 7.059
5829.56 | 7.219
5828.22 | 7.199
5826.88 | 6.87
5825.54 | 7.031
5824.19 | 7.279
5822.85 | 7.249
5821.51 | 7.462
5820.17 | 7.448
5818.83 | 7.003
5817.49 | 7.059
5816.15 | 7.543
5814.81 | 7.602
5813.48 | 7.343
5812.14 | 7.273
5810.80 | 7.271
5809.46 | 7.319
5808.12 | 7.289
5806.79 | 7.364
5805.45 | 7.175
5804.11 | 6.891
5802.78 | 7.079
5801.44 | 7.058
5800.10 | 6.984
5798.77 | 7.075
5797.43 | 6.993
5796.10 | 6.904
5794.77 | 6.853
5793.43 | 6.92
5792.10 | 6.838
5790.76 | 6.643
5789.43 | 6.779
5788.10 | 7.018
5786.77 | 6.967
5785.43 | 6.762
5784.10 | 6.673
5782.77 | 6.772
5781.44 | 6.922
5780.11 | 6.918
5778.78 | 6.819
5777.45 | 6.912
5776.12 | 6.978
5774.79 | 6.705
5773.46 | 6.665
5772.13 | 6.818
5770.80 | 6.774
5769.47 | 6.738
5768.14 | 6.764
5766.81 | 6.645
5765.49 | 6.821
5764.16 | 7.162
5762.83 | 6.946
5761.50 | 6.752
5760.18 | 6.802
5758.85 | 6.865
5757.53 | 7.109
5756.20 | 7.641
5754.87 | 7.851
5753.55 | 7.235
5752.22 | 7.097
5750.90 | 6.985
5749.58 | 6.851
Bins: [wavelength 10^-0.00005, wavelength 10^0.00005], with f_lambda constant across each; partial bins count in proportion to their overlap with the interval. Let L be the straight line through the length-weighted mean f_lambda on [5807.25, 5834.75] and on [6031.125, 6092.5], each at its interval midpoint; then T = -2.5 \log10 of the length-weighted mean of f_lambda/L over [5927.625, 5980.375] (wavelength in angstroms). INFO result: 0.065 mag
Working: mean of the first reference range 7.23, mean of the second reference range 7.07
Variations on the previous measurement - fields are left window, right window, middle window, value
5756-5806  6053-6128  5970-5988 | 0.03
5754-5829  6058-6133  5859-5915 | 0.10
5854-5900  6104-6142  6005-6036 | -0.03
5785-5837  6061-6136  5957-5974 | 0.04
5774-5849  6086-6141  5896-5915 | 0.08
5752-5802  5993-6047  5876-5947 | 0.08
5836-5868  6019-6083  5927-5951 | 0.06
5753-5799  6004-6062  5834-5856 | -0.04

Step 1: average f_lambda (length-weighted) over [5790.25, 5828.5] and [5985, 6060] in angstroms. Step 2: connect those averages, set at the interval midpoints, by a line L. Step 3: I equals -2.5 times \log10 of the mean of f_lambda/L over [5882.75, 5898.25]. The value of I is 0.26 mag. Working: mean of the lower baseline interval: 7.14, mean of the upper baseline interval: 6.94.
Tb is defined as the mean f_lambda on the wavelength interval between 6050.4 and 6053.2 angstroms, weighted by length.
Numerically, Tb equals 6.73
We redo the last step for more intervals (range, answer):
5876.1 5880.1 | 6.71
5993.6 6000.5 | 6.96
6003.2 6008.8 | 7.46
